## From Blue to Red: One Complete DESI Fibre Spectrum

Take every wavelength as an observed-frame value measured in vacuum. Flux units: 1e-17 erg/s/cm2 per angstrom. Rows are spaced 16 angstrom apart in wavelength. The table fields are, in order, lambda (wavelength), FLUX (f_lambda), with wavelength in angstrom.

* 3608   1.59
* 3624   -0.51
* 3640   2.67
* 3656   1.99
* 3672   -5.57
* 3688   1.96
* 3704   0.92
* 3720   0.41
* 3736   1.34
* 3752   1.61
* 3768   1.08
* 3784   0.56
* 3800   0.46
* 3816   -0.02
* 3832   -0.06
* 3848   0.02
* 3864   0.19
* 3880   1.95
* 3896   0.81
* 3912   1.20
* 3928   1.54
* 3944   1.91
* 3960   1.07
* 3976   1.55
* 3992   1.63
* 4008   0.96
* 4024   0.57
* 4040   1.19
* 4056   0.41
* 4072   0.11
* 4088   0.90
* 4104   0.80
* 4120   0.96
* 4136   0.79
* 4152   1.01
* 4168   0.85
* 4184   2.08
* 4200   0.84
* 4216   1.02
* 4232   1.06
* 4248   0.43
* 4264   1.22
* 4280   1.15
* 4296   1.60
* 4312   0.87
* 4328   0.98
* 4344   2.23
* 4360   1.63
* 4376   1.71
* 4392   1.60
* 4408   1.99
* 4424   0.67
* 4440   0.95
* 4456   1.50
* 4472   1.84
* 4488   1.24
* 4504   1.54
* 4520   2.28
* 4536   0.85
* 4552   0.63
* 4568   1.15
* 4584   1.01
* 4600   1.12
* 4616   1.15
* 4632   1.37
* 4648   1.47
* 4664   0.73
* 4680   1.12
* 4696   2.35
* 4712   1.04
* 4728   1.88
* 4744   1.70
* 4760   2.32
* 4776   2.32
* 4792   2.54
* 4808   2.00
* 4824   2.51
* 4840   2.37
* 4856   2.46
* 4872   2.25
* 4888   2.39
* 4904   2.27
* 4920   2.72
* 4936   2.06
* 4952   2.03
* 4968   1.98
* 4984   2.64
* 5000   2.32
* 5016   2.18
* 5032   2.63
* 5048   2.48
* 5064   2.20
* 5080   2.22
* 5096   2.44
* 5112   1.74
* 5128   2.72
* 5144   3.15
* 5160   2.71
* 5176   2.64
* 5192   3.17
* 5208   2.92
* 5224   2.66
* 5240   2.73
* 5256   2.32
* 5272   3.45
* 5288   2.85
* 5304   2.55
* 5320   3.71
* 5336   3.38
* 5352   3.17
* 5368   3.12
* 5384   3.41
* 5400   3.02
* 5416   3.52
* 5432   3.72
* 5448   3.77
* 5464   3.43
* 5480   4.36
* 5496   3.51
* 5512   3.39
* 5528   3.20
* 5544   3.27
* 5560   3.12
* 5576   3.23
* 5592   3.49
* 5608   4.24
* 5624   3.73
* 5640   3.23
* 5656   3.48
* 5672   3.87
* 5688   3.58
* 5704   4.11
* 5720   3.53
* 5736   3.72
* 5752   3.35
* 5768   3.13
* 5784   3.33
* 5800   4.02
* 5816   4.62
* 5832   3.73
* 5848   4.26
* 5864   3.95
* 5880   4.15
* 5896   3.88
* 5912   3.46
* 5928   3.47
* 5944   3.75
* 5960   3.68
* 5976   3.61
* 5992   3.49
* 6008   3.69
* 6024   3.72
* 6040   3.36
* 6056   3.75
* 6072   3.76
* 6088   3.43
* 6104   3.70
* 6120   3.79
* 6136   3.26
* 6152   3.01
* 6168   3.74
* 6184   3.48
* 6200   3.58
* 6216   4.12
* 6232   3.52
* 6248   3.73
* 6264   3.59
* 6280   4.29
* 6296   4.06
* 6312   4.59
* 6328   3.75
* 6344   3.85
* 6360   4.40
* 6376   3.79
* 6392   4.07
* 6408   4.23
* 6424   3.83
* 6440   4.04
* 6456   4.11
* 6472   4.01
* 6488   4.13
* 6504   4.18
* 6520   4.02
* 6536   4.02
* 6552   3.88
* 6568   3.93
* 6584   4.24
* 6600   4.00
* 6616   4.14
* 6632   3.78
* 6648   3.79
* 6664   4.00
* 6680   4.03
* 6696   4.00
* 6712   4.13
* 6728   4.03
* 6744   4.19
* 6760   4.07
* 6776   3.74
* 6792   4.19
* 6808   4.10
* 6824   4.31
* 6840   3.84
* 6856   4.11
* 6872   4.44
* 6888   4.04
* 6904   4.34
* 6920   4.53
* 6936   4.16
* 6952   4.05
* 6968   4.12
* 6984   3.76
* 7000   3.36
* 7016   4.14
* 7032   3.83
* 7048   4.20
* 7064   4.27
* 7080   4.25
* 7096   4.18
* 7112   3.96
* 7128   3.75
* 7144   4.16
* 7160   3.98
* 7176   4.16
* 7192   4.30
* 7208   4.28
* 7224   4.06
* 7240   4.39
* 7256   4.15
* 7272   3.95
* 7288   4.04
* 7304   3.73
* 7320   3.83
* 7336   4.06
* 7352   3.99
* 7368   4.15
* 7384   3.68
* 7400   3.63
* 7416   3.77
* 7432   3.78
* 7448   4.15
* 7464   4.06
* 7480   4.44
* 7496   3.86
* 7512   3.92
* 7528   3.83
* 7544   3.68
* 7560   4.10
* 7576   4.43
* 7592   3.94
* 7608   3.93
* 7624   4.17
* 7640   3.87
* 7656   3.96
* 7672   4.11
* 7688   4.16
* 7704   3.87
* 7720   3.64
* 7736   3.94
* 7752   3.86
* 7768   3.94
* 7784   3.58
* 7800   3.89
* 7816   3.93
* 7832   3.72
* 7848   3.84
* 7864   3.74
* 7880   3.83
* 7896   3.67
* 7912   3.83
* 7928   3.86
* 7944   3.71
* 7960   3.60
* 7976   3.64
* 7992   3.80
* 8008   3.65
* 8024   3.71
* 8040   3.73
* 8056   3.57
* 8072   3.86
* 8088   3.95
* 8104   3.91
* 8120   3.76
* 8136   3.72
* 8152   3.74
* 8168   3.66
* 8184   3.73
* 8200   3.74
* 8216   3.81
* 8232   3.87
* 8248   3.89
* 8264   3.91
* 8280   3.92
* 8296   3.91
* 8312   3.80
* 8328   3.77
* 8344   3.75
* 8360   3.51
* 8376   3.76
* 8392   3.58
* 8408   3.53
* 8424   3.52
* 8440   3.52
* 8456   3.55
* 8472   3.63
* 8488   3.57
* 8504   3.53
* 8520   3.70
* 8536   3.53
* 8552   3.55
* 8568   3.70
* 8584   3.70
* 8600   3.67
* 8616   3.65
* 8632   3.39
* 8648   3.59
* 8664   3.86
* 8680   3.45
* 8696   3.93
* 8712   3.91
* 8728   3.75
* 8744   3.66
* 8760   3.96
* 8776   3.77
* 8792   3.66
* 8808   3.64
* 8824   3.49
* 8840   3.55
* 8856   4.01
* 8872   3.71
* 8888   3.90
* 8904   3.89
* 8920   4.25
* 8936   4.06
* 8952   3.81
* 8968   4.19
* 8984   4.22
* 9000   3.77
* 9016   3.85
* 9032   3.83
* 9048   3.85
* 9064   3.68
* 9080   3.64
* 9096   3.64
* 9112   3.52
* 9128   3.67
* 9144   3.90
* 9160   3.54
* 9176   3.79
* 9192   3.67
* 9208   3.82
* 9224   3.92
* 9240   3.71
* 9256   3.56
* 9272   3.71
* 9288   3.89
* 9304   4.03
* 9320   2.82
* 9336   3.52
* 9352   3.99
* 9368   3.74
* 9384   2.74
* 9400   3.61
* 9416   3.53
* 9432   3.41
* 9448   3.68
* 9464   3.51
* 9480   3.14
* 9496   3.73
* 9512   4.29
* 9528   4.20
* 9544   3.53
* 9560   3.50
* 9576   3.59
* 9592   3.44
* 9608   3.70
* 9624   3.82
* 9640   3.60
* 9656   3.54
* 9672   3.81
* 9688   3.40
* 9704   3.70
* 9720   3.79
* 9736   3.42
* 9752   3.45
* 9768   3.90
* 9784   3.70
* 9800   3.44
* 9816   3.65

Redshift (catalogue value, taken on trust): 0.187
